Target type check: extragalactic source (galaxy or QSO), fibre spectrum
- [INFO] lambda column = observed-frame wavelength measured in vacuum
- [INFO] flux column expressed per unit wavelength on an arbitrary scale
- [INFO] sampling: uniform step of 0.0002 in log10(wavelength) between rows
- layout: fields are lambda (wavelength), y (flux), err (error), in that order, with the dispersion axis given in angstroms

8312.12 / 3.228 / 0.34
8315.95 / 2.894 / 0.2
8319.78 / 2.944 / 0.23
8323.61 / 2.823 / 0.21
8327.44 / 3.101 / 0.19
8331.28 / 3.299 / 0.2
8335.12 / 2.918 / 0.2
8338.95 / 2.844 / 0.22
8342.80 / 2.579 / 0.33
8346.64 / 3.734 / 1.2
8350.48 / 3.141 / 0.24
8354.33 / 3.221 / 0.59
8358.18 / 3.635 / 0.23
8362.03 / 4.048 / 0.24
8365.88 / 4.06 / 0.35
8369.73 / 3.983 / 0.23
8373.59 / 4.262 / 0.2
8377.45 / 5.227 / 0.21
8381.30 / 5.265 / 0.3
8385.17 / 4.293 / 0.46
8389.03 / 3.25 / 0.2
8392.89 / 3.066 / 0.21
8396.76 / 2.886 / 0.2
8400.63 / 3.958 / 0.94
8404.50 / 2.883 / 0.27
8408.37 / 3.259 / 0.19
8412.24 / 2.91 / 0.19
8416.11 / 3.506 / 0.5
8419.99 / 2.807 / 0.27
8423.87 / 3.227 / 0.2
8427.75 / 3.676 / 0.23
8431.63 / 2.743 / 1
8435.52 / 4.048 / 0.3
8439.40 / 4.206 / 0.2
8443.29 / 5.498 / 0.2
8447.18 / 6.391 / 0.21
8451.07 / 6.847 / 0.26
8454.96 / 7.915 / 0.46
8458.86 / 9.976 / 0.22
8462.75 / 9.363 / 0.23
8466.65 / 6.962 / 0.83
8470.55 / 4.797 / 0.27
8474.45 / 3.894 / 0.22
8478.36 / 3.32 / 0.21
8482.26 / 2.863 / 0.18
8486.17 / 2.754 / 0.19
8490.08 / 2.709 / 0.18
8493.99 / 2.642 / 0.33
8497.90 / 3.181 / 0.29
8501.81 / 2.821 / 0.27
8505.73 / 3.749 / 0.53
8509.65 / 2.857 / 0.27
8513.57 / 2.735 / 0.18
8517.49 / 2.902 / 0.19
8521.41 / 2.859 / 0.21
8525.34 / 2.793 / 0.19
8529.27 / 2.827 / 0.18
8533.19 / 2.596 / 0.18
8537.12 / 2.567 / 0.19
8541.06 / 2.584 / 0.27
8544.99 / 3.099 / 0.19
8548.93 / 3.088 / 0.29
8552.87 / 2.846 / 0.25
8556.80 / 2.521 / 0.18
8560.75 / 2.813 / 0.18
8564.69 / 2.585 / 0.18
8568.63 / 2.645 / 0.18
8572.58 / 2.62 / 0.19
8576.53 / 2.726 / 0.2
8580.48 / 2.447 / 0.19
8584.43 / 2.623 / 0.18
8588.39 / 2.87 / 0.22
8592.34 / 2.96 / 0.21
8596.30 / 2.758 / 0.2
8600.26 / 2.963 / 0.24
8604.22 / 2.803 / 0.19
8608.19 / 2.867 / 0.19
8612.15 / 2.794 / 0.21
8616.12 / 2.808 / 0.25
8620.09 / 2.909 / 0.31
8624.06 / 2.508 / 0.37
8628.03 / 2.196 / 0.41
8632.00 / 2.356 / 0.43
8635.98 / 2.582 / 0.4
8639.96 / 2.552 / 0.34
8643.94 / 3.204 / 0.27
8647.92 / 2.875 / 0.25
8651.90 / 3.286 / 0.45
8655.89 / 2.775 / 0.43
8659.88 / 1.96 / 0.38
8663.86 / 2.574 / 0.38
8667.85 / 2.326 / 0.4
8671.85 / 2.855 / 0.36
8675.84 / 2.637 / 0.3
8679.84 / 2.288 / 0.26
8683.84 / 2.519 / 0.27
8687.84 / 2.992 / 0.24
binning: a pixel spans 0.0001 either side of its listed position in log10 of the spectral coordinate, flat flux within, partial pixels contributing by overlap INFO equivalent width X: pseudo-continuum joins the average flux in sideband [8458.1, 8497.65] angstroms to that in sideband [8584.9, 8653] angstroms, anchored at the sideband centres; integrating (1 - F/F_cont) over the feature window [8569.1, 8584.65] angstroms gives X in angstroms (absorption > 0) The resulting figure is 3.4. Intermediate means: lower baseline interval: 4.7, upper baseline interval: 2.77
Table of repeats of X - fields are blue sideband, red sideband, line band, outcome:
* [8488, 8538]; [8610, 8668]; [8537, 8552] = -0.3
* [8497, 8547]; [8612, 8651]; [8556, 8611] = 0.8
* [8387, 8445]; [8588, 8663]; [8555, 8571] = 1.7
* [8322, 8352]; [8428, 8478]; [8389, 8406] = 4.9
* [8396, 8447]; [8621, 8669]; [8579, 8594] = 0.8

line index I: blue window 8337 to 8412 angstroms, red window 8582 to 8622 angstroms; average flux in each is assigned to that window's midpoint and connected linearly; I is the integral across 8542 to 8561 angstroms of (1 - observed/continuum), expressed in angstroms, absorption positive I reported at 0.9 angstroms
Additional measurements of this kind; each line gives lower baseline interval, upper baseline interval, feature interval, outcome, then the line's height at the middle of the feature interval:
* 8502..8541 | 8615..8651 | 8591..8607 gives -0.77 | 2.74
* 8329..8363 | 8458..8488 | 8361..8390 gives -4.77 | 3.73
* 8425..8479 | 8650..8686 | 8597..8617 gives 3.57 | 3.46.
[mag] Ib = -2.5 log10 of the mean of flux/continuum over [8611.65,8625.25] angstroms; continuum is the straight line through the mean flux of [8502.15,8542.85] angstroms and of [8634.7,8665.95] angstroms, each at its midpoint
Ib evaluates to 0.00 mag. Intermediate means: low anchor 2.85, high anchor 2.73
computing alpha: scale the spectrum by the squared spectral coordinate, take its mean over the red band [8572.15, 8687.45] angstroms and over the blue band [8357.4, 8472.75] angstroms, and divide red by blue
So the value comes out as 0.6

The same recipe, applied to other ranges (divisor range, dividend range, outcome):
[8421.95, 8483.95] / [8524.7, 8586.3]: 0.52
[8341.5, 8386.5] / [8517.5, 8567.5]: 0.73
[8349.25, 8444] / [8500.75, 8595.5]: 0.78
